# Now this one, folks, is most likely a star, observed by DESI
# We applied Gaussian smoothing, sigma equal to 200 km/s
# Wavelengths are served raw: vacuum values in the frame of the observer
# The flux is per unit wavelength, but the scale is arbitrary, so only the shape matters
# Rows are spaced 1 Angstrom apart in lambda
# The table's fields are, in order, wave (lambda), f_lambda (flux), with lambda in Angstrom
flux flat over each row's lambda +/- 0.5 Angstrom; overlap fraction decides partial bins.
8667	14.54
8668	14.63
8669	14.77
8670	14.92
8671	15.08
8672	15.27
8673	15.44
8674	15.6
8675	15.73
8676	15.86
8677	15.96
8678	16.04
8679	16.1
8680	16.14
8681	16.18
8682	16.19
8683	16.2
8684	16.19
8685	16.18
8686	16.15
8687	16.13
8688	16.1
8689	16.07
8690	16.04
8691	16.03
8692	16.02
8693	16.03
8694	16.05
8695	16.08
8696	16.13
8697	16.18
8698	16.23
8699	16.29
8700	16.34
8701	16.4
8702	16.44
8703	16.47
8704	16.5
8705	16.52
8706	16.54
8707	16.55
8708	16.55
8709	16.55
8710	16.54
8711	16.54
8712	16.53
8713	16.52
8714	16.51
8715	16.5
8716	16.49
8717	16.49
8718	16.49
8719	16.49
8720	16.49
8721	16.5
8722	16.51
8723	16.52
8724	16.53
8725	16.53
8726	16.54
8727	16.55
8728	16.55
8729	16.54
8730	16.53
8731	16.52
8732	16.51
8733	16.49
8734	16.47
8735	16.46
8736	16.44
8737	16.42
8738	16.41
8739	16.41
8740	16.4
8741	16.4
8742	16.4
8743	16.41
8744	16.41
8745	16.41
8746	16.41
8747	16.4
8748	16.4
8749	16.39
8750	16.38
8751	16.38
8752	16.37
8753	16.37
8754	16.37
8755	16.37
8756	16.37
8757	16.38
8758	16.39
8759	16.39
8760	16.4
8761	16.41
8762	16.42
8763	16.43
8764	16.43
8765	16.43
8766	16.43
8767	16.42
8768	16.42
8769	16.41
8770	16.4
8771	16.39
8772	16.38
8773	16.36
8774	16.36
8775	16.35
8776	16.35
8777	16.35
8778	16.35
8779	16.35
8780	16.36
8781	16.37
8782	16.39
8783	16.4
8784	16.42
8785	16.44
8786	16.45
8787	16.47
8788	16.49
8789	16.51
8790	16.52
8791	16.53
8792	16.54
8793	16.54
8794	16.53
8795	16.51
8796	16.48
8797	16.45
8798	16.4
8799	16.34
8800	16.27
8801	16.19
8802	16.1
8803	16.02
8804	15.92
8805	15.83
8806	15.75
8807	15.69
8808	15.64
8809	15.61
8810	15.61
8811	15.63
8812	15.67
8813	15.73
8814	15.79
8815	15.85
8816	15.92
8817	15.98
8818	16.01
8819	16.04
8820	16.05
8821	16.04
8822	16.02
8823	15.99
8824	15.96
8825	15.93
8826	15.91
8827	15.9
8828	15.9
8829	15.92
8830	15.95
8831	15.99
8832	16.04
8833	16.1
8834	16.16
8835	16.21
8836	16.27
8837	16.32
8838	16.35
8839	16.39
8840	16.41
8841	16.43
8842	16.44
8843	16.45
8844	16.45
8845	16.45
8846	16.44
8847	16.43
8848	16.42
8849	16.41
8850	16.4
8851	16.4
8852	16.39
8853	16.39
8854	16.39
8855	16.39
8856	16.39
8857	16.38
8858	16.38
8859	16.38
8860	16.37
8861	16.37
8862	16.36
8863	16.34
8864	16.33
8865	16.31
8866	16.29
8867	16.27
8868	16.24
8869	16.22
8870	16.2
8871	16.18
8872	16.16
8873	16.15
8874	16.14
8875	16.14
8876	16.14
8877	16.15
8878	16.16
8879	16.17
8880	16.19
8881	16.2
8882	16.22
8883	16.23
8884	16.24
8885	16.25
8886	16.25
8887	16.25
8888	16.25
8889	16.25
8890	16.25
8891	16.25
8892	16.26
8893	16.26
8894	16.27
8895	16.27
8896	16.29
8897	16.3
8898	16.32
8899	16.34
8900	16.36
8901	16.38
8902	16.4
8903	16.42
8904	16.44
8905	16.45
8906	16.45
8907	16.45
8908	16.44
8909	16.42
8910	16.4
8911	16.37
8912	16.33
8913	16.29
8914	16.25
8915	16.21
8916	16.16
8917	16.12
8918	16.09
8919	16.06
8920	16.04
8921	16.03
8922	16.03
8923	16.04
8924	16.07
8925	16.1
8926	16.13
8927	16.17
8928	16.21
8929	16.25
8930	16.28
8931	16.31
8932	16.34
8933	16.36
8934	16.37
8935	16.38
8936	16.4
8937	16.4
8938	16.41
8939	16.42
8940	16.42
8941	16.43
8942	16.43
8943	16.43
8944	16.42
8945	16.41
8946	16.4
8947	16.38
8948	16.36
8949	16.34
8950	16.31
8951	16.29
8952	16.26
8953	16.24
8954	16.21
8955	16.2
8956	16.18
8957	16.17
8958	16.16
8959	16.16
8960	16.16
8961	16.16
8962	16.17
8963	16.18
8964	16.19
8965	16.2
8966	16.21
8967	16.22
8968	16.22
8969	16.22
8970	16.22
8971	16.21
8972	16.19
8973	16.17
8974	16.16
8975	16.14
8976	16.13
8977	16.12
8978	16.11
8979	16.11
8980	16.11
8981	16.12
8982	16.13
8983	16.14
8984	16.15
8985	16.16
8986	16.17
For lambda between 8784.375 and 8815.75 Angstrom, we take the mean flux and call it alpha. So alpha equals 16.1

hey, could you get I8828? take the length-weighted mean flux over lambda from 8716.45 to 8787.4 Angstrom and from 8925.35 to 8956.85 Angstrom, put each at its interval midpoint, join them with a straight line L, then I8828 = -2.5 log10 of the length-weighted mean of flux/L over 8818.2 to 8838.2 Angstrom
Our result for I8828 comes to 0.02 mag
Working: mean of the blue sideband 16.4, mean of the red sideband 16.3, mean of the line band 16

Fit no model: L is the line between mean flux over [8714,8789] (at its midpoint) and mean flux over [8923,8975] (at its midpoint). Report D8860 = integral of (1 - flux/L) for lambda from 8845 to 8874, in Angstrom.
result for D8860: 0.01 Angstrom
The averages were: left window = 16.4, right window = 16.3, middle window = 16.3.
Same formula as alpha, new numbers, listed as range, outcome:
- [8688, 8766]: 16.4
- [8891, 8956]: 16.3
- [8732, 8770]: 16.4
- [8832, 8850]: 16.4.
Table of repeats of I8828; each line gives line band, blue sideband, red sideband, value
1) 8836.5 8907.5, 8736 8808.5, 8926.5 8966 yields 0.00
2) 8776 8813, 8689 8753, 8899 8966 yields 0.01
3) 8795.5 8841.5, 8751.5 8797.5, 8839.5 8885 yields 0.02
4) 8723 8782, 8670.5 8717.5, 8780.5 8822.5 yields -0.02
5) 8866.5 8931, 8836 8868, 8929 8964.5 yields 0.01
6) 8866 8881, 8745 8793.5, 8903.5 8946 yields 0.01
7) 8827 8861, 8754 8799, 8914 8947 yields 0.00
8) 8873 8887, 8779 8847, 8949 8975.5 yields 0.00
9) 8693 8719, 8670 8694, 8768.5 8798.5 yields -0.02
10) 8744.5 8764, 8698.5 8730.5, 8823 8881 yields 0.00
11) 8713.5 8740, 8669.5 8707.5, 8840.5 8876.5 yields -0.02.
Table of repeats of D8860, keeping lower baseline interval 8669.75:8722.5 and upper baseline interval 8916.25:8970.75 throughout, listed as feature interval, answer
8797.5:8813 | 0.30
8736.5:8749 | -0.15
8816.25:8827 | 0.16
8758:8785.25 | -0.30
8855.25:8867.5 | -0.09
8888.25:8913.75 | -0.17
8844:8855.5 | -0.13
